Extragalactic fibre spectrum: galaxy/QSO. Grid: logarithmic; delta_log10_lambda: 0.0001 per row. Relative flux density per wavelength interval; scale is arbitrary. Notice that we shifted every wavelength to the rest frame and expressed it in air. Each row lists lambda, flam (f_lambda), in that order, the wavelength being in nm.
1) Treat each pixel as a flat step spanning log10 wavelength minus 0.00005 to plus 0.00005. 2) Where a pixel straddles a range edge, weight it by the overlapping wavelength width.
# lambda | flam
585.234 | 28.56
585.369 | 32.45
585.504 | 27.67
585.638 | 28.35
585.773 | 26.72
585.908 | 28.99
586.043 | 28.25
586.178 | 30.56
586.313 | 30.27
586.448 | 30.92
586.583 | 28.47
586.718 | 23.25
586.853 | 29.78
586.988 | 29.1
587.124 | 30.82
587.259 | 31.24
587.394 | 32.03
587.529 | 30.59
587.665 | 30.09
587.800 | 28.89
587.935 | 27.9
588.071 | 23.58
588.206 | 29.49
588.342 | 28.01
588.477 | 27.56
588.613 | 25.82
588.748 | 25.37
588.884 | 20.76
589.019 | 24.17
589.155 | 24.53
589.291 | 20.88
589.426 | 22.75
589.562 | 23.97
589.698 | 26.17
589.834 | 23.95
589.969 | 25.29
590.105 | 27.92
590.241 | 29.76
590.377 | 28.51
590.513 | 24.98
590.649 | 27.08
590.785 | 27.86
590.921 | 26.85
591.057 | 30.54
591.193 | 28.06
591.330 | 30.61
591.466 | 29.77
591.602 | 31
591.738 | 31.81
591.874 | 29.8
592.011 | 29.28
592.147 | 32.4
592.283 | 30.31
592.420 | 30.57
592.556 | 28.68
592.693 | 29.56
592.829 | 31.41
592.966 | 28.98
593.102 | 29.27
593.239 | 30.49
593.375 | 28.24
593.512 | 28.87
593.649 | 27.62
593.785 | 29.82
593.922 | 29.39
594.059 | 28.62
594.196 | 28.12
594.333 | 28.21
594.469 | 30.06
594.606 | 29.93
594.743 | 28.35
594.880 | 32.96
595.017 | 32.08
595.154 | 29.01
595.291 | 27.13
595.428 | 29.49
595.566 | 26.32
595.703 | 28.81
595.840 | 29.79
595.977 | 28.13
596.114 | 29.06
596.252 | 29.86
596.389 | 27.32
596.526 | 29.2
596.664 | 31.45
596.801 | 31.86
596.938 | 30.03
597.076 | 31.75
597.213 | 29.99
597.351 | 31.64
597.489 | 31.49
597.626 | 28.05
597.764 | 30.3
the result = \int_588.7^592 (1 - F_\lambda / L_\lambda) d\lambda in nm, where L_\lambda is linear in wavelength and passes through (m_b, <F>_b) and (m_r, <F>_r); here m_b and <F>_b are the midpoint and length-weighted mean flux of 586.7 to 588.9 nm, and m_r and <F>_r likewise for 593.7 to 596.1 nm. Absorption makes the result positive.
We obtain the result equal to 0.20 nm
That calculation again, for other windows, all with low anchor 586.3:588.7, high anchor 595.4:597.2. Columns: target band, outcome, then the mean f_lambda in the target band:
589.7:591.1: 0.09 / 27.2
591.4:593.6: -0.06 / 30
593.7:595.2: -0.02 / 29.7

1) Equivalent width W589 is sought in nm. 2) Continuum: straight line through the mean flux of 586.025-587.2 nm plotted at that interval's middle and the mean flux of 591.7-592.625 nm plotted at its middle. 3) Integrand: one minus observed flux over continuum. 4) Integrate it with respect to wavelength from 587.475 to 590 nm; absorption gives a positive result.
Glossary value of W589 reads 0.32 nm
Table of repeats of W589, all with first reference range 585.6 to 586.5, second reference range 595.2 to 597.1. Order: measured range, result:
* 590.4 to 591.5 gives 0.04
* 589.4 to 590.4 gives 0.11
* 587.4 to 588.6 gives 0.03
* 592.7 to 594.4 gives 0.01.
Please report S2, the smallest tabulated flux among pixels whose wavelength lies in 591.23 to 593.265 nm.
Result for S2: 28.68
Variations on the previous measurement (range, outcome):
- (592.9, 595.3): 27.13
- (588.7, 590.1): 20.76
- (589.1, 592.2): 20.88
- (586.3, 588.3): 23.25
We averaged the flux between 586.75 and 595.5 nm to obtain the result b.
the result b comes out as 28.4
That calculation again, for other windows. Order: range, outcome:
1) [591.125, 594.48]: 29.6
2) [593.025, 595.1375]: 29.5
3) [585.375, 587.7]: 29.3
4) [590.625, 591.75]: 29.2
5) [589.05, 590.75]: 25.5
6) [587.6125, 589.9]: 25.5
